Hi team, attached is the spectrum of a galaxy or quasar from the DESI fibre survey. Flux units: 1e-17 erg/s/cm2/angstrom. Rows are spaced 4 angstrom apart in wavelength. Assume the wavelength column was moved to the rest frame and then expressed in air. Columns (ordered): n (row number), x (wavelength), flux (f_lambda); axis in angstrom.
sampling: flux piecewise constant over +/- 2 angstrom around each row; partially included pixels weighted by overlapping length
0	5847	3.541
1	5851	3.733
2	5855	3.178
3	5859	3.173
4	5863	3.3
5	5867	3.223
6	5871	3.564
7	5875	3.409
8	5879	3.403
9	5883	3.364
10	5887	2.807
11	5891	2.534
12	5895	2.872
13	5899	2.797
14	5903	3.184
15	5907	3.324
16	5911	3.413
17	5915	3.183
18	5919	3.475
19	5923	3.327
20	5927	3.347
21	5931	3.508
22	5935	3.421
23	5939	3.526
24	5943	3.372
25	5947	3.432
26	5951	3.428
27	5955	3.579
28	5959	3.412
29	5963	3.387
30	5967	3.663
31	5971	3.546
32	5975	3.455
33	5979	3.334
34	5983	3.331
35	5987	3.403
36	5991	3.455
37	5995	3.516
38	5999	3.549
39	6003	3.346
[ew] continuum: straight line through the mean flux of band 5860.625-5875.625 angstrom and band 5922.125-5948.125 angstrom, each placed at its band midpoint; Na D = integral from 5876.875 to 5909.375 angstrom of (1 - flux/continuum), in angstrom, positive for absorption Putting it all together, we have 3.3 angstrom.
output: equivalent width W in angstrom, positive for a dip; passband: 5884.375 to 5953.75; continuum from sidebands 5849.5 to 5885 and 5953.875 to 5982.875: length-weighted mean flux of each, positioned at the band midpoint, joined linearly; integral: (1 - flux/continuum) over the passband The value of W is 3.72 angstrom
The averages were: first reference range 3.37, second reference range 3.47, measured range 3.24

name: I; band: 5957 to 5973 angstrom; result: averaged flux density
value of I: 3.5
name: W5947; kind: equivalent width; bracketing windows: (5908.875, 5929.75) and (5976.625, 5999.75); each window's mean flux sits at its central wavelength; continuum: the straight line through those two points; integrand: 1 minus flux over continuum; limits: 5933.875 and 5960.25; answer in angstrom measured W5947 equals -0.6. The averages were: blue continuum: 3.35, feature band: 3.46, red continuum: 3.43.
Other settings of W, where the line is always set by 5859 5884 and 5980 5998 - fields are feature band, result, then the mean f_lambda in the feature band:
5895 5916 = 1.4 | 3.15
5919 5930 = 0.0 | 3.38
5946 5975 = -0.7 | 3.49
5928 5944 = -0.3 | 3.46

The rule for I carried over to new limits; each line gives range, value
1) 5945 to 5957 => 3.48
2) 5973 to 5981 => 3.39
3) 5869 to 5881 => 3.46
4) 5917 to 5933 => 3.41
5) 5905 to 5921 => 3.35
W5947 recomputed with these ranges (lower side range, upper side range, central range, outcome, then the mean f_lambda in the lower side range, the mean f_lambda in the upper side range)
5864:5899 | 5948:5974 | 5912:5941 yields -0.52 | 3.13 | 3.5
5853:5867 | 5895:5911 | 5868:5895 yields 0.07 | 3.22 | 3.11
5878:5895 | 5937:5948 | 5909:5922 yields -0.53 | 2.99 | 3.44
